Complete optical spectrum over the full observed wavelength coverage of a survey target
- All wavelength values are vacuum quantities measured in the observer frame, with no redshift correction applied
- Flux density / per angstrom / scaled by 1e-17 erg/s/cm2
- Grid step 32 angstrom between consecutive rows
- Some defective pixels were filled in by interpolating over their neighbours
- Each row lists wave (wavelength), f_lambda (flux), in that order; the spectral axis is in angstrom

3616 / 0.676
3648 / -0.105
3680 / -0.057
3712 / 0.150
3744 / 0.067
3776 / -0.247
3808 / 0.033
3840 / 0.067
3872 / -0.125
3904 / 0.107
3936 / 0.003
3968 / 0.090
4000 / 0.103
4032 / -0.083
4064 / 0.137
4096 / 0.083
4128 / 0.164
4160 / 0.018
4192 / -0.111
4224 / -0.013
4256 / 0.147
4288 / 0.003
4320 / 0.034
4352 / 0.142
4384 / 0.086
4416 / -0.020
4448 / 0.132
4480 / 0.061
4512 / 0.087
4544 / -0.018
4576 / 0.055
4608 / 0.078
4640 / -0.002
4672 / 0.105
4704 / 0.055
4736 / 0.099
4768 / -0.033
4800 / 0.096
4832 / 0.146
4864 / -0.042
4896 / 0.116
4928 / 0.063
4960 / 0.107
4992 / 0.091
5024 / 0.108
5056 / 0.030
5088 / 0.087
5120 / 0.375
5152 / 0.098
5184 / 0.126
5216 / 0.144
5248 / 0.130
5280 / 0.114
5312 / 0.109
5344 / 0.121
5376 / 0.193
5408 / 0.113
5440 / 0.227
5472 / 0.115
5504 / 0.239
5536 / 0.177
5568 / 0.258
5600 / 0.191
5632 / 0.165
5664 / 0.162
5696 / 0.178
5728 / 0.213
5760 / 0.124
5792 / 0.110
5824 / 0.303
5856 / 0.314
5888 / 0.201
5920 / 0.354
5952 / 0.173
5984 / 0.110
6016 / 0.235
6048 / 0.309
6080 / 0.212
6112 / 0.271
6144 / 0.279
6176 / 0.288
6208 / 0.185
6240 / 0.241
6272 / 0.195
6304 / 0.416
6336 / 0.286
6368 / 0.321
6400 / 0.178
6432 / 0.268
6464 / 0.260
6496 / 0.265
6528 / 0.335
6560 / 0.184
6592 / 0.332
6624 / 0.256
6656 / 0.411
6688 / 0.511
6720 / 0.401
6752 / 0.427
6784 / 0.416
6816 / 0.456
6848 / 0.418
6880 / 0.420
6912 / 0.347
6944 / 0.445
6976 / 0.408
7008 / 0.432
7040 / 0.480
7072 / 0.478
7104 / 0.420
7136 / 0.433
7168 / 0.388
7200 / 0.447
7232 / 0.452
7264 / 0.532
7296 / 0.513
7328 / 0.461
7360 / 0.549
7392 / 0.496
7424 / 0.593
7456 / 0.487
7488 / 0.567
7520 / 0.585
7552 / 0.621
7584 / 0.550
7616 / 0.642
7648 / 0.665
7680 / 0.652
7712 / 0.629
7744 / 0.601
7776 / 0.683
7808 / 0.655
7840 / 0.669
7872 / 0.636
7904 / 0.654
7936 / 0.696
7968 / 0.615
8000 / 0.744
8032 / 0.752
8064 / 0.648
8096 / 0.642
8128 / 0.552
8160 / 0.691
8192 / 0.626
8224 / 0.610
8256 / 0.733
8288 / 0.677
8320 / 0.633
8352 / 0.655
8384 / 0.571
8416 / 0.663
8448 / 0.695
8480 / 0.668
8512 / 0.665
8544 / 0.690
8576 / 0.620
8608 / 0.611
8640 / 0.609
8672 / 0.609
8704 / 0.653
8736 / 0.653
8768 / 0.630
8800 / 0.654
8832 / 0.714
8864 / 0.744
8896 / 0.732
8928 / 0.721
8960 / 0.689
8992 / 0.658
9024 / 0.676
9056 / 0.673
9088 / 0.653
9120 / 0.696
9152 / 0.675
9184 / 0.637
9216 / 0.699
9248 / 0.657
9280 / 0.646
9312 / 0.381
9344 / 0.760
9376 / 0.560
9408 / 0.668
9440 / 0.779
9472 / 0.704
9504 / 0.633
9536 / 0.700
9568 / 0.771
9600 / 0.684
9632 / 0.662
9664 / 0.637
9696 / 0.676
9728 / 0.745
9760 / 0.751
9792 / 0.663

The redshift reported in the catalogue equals 0.669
